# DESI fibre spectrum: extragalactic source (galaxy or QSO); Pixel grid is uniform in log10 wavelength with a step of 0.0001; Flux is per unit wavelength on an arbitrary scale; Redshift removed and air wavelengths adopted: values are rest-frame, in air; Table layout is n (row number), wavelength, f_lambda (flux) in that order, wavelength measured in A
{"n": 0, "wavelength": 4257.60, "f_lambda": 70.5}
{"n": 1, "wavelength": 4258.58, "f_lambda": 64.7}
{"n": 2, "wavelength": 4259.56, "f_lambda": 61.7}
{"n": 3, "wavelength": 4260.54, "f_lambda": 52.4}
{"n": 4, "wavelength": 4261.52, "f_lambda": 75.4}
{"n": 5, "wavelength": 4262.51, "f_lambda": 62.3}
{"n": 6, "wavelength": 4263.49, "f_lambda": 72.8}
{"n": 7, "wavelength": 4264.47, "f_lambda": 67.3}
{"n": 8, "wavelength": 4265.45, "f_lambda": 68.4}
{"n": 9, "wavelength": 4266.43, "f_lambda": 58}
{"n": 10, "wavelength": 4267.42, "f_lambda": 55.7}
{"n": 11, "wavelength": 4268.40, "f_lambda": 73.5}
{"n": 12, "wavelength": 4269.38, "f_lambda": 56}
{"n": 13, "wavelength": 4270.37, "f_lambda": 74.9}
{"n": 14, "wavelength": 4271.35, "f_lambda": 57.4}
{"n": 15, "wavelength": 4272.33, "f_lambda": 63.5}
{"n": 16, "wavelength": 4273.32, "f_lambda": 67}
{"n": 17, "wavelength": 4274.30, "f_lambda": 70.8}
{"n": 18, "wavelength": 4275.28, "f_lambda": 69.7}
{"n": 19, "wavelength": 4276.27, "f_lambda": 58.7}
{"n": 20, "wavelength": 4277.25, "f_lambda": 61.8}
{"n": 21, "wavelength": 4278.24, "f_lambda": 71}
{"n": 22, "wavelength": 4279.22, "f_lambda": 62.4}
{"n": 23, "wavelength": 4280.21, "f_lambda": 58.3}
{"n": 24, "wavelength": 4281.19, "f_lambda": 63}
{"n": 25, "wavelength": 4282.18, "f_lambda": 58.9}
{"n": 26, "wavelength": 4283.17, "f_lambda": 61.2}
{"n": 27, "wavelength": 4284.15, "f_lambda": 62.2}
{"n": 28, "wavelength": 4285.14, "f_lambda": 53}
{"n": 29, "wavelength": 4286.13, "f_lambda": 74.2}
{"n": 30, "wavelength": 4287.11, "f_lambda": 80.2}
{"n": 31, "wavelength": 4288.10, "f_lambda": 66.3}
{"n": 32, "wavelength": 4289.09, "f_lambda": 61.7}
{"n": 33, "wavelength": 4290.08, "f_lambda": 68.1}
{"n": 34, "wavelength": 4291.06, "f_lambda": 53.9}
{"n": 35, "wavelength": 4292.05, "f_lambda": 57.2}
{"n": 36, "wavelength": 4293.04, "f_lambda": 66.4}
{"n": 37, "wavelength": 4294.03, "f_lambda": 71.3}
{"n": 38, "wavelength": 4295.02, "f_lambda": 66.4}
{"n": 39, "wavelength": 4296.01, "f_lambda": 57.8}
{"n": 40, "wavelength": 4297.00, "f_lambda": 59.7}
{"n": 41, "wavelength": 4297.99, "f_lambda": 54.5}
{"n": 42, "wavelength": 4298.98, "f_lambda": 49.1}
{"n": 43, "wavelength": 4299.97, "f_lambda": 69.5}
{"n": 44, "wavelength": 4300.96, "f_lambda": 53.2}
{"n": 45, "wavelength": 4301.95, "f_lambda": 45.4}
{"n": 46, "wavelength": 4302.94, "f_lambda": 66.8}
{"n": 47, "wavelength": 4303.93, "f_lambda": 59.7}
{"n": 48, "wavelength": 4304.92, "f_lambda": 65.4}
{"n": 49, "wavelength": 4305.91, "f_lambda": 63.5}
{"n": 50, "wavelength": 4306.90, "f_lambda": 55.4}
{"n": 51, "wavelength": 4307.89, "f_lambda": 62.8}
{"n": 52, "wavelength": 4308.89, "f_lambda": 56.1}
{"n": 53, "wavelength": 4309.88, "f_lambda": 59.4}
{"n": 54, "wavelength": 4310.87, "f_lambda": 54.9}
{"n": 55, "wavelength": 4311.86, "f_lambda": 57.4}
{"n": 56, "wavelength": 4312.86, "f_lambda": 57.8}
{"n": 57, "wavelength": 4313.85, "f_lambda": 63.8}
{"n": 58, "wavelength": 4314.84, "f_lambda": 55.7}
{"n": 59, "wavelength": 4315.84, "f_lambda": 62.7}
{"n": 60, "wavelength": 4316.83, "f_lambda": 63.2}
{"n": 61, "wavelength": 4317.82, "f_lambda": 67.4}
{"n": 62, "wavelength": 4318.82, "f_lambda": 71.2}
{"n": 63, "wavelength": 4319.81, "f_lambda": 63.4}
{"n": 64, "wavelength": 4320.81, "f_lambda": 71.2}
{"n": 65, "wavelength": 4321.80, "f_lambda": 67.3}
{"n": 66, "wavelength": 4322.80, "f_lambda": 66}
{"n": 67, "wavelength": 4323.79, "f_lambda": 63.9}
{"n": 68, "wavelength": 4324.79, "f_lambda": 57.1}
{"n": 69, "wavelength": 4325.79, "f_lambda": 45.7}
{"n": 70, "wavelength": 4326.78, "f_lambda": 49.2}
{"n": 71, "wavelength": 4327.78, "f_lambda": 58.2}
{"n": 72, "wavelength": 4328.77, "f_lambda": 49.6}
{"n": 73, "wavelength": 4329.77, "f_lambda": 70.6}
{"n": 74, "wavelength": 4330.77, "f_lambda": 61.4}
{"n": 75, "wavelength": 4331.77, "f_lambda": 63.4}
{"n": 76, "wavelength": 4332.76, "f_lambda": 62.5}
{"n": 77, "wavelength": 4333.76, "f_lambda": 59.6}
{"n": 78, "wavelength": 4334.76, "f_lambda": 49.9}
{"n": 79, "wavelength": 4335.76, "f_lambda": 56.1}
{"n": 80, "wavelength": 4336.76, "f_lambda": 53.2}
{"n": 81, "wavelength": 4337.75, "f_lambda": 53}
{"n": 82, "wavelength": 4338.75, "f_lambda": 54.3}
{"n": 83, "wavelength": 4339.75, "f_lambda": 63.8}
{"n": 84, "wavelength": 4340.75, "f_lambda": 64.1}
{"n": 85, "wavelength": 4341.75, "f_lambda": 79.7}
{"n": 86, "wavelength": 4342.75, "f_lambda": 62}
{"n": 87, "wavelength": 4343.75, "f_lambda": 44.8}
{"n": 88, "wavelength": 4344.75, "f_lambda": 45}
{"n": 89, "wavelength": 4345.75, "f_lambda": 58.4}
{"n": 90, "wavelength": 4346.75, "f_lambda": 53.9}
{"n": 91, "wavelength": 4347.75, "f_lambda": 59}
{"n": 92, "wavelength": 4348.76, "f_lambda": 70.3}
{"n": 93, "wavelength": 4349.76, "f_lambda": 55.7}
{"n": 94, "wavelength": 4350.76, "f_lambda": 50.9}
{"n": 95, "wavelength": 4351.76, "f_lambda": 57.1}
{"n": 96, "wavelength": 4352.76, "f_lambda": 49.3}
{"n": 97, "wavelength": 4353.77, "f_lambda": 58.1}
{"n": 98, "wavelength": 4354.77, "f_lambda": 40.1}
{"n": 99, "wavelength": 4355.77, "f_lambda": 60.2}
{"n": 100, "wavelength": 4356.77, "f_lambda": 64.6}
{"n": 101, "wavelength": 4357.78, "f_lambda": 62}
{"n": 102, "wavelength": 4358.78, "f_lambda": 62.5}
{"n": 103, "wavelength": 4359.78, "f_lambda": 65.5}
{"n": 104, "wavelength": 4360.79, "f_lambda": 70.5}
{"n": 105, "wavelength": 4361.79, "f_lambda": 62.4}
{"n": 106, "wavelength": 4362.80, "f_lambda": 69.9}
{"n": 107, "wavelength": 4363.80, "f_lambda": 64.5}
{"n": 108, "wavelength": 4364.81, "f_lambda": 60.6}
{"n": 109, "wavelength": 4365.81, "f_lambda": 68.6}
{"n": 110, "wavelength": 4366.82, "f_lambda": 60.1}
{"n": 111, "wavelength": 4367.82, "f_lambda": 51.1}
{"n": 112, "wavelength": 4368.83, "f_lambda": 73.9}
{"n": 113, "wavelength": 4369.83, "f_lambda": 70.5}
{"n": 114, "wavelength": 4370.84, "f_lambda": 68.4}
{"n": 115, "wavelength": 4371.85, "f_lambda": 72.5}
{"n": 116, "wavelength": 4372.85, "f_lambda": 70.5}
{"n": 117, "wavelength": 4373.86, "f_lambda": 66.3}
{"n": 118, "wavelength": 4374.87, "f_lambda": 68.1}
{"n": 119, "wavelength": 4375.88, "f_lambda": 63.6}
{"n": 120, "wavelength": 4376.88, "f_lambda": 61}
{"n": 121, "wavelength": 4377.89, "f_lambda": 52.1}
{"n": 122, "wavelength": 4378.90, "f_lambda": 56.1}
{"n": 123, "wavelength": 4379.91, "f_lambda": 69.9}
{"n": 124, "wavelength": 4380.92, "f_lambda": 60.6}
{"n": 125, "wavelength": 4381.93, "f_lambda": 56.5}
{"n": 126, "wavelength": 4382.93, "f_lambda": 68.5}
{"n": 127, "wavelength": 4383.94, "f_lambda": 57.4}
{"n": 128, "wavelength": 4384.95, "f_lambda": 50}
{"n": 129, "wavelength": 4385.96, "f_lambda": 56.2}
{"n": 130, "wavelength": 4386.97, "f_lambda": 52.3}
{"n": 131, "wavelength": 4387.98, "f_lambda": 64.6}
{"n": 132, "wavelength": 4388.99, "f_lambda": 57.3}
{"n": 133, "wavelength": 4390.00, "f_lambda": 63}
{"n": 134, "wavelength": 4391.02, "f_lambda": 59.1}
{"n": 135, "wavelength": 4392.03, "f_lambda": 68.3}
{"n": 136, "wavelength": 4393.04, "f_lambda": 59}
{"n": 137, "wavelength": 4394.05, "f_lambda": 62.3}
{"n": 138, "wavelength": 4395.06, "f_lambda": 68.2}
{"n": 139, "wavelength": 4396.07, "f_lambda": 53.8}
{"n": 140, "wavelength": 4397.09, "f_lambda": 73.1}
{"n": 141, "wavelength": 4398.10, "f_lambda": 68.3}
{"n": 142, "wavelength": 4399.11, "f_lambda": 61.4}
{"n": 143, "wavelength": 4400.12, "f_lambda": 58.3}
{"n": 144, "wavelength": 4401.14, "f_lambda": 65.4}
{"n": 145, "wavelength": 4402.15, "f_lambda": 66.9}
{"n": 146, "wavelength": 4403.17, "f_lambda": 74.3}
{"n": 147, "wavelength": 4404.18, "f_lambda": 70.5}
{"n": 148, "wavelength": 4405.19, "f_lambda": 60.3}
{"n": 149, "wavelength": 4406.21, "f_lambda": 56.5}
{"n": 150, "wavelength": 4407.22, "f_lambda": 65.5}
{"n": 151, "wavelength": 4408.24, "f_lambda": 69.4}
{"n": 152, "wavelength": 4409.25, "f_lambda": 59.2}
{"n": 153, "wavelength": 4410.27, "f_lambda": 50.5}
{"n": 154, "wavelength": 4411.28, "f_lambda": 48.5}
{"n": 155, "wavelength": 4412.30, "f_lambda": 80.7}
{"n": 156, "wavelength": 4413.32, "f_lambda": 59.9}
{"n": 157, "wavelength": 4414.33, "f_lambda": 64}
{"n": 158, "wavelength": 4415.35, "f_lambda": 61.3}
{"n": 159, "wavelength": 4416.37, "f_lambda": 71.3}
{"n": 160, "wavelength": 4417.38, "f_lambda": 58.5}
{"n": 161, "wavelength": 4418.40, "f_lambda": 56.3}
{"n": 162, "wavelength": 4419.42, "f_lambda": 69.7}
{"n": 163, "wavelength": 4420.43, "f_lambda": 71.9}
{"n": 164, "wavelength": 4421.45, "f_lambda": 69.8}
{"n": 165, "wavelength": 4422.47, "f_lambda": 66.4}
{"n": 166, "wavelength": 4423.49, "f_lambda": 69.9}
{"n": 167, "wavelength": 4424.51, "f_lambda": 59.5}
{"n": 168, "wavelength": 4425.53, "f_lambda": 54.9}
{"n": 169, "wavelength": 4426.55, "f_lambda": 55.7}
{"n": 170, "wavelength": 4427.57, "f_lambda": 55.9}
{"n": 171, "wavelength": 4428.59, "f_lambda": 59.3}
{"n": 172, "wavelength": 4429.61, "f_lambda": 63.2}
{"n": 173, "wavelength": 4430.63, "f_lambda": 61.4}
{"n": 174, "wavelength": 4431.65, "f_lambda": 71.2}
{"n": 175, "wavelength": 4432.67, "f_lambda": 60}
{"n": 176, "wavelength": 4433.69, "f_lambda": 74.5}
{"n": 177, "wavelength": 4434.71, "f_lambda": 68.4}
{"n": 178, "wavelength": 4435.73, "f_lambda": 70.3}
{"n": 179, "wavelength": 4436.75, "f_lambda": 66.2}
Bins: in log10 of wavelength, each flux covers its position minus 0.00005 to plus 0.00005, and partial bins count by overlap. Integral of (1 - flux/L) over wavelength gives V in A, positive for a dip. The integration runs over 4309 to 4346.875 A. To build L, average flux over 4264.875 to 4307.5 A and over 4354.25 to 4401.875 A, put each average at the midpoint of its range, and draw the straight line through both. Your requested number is 1.86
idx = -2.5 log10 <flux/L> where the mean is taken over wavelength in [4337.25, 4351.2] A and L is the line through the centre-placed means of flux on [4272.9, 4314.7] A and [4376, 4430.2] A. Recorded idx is 0.07 mag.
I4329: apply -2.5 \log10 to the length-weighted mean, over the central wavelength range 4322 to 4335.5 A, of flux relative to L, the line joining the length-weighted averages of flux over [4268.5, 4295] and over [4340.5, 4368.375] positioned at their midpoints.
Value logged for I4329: 0.05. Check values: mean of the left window 64.4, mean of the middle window 58.4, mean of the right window 59.7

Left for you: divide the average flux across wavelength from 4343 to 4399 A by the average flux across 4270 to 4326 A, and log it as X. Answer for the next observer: 0.98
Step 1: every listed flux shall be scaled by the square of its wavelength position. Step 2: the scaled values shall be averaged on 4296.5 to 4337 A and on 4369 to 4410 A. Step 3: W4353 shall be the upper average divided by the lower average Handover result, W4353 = 1.10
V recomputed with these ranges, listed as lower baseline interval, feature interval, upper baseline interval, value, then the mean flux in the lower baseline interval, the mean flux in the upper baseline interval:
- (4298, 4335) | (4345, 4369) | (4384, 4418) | 0.41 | 60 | 62.3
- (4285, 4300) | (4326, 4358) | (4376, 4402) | 2.42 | 63.1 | 61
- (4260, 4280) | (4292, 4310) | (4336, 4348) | 0.48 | 64.8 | 57.6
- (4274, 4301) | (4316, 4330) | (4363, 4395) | 0.27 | 63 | 62.5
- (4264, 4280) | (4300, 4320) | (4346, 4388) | 0.90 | 64.6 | 61.3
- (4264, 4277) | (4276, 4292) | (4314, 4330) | 0.11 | 64.6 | 61.3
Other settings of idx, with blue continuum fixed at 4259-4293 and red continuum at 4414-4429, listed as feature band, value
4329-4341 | 0.08 mag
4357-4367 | -0.02 mag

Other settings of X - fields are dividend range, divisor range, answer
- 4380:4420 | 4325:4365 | 1.07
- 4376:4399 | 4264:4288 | 0.94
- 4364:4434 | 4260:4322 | 1.00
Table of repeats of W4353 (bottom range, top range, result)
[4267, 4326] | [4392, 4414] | 1.07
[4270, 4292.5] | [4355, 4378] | 1.05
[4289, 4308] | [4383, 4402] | 1.06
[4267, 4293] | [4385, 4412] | 1.02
